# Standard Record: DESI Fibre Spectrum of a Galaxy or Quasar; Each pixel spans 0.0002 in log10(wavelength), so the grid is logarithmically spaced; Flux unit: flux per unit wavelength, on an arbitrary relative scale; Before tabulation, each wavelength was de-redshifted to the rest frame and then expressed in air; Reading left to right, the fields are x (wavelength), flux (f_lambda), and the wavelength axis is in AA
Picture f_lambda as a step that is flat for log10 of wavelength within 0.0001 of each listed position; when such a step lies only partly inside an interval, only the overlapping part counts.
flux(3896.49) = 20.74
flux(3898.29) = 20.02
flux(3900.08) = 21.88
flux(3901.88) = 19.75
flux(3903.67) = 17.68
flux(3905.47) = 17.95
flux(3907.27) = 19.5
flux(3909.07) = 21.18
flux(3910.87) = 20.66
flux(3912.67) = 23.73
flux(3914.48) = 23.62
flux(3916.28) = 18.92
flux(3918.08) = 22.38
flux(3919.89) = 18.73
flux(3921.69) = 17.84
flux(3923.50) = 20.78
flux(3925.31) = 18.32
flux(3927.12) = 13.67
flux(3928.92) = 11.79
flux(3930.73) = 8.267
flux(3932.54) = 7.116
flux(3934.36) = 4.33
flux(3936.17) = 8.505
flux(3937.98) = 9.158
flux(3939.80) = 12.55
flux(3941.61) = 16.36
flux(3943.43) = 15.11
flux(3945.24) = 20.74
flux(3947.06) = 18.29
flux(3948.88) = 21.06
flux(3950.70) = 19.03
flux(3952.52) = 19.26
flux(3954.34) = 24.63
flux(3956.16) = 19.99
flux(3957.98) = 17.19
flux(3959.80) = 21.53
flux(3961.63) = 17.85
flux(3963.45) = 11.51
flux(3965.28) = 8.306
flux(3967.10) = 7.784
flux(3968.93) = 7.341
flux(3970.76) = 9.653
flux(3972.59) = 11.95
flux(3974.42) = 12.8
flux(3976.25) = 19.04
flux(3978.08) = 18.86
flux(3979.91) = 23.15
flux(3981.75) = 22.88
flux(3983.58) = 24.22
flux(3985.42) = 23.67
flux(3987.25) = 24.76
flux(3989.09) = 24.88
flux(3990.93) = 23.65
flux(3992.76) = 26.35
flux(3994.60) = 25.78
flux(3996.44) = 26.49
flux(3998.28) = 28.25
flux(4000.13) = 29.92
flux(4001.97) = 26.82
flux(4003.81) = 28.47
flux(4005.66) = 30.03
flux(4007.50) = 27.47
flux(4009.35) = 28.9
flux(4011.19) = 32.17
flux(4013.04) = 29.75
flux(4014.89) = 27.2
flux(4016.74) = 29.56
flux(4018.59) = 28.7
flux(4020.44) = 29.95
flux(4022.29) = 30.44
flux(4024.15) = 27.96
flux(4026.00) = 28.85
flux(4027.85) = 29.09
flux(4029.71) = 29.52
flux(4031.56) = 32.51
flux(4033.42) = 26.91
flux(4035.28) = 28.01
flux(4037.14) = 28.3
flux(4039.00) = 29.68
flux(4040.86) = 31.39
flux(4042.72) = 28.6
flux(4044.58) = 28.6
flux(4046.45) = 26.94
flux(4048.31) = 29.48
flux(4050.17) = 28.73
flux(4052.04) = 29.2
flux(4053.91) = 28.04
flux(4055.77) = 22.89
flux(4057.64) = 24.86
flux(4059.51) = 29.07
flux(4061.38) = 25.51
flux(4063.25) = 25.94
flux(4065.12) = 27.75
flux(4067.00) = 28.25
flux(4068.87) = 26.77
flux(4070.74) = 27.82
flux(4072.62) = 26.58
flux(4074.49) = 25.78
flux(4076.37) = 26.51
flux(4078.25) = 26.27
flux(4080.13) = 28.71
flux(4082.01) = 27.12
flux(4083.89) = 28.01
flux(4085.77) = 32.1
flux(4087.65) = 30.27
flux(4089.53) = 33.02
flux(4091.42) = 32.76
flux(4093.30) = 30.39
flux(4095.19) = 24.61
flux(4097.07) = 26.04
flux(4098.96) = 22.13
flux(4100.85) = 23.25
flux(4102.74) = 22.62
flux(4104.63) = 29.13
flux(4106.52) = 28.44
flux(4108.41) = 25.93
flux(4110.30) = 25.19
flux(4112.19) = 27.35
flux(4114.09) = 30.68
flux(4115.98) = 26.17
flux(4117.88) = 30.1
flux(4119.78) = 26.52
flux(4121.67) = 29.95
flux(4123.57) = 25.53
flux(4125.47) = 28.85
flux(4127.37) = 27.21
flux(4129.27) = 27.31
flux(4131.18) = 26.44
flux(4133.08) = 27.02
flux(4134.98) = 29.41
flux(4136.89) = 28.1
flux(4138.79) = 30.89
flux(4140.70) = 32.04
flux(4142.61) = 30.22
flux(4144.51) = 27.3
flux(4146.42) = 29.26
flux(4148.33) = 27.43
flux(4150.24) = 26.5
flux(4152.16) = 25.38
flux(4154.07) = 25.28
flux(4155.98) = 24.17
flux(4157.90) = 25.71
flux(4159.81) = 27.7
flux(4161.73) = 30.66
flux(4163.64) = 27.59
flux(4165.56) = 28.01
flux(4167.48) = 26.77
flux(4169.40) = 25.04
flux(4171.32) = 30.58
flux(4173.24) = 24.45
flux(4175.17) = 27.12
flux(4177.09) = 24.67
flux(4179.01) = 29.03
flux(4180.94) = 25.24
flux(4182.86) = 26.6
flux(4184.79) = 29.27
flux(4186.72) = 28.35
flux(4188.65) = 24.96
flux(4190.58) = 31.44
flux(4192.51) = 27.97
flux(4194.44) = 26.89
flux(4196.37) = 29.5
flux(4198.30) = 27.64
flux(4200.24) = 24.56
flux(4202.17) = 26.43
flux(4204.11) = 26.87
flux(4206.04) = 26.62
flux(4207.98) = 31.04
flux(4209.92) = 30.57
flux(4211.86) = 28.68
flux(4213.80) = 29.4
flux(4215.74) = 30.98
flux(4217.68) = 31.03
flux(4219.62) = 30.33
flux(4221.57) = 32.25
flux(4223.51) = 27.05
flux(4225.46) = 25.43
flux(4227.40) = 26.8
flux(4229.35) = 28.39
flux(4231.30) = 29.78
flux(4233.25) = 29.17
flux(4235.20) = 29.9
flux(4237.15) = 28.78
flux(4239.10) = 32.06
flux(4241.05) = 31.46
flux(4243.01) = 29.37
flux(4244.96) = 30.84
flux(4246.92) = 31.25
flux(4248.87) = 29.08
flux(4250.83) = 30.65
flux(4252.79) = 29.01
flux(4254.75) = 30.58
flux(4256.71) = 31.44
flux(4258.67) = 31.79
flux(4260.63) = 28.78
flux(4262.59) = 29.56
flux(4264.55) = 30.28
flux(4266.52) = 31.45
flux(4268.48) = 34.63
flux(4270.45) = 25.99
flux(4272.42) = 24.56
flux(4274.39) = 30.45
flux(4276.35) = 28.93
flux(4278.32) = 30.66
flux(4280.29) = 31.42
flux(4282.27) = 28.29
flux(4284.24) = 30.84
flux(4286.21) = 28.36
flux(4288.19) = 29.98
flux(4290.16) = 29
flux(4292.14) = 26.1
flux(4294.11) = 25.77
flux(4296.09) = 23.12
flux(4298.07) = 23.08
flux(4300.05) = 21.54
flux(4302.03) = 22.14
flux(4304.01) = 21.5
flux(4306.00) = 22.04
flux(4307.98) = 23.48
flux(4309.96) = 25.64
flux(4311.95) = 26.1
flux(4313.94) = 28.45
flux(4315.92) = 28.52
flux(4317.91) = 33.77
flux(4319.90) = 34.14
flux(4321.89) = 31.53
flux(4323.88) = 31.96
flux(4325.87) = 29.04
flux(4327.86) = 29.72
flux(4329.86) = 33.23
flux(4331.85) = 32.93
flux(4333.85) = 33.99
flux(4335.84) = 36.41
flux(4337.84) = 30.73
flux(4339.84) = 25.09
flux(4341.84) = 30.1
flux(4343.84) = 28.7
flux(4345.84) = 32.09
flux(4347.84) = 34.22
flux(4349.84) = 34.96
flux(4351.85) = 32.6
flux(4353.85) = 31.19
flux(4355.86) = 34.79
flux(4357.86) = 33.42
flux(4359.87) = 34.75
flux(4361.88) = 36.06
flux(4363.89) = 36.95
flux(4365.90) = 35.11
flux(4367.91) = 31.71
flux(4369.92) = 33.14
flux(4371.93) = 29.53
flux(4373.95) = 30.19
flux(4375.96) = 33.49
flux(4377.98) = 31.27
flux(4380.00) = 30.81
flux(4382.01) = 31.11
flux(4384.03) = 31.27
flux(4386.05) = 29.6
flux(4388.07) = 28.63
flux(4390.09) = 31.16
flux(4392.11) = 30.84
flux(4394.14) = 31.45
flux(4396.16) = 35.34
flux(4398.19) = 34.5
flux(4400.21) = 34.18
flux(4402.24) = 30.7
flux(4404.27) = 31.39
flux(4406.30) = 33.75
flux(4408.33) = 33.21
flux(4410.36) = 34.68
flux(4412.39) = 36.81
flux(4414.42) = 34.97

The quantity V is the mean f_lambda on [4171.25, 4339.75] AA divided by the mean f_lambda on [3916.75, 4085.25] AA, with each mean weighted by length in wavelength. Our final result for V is 1.25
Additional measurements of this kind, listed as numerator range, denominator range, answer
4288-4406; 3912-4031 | 1.46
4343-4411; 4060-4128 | 1.18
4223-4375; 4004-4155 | 1.06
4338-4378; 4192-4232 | 1.14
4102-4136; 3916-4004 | 1.52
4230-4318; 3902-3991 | 1.65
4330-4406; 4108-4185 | 1.17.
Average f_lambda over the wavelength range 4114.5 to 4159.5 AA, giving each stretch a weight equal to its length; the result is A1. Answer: 27.7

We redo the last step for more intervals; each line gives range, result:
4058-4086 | 27.3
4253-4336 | 28.8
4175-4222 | 28.3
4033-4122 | 27.7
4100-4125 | 27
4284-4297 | 27.4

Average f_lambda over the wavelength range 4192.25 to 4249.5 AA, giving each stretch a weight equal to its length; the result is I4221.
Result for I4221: 29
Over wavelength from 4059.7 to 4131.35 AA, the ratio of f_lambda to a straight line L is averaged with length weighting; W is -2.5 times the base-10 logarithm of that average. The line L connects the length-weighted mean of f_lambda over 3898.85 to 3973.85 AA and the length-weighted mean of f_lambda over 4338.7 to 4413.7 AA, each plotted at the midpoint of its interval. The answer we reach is -0.24 mag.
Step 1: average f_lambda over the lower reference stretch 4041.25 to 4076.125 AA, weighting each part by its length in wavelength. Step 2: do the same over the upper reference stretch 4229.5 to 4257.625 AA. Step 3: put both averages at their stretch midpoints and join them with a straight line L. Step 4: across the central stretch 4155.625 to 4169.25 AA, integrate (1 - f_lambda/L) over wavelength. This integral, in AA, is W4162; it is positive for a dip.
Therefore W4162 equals 0.8 AA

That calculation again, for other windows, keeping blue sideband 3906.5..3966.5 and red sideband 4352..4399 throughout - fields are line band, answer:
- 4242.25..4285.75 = -2.4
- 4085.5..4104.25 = -4.4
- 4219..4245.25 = -2.0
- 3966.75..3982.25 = 2.8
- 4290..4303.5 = 2.6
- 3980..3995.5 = -5.0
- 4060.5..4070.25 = -2.6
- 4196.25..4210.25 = -0.8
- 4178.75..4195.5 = -1.3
